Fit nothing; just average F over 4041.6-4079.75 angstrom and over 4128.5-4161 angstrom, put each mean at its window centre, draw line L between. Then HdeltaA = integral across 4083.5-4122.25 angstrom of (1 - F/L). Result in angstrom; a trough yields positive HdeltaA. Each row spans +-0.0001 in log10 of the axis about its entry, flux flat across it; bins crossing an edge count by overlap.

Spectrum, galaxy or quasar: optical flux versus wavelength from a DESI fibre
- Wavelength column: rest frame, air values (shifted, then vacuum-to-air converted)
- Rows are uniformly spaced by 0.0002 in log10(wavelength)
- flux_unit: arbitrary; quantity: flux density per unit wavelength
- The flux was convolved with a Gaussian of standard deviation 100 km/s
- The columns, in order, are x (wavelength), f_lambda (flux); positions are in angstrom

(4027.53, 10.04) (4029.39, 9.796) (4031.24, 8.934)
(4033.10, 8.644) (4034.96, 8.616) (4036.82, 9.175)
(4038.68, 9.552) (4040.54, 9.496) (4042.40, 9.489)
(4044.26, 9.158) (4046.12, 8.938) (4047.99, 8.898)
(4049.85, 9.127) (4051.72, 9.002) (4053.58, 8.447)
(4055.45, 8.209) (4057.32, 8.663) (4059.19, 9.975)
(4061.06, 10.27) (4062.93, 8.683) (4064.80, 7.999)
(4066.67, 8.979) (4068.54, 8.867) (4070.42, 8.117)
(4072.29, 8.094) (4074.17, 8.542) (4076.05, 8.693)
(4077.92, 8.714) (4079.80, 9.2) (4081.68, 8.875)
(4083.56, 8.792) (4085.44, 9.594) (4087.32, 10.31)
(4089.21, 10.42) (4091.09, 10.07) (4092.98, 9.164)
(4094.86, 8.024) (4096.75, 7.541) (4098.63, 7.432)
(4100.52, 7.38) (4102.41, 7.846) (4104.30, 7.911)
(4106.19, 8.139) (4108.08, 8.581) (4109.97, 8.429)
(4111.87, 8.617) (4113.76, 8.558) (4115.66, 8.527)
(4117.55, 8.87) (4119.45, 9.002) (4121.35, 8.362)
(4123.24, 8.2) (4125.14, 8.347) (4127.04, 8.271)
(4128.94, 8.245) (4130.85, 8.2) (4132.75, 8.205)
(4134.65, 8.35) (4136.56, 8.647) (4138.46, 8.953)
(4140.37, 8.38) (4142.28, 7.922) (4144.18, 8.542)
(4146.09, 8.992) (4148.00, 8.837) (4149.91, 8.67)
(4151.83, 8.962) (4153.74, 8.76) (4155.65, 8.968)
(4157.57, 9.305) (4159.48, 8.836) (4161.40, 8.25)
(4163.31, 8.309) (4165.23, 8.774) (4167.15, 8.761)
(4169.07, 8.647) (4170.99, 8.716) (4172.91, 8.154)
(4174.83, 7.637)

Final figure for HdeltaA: 0.44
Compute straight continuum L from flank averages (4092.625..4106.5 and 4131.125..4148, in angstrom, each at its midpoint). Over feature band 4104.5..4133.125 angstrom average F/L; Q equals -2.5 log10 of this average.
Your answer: -0.03 mag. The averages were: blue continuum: 7.87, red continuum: 8.51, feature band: 8.43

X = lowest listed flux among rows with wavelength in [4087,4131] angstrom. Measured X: 7.38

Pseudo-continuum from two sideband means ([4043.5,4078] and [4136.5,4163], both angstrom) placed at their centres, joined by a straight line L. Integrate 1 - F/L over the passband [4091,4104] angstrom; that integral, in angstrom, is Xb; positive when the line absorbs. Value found 1.04 angstrom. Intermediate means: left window 8.81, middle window 8.07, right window 8.71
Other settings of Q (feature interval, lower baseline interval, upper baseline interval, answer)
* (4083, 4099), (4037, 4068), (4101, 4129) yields -0.056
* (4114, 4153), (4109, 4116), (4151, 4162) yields 0.021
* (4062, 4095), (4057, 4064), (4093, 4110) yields -0.026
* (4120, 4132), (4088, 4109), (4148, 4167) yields 0.037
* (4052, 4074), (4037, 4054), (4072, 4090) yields 0.048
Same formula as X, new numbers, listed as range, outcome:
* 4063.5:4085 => 7.999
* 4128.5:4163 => 7.922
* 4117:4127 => 8.2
